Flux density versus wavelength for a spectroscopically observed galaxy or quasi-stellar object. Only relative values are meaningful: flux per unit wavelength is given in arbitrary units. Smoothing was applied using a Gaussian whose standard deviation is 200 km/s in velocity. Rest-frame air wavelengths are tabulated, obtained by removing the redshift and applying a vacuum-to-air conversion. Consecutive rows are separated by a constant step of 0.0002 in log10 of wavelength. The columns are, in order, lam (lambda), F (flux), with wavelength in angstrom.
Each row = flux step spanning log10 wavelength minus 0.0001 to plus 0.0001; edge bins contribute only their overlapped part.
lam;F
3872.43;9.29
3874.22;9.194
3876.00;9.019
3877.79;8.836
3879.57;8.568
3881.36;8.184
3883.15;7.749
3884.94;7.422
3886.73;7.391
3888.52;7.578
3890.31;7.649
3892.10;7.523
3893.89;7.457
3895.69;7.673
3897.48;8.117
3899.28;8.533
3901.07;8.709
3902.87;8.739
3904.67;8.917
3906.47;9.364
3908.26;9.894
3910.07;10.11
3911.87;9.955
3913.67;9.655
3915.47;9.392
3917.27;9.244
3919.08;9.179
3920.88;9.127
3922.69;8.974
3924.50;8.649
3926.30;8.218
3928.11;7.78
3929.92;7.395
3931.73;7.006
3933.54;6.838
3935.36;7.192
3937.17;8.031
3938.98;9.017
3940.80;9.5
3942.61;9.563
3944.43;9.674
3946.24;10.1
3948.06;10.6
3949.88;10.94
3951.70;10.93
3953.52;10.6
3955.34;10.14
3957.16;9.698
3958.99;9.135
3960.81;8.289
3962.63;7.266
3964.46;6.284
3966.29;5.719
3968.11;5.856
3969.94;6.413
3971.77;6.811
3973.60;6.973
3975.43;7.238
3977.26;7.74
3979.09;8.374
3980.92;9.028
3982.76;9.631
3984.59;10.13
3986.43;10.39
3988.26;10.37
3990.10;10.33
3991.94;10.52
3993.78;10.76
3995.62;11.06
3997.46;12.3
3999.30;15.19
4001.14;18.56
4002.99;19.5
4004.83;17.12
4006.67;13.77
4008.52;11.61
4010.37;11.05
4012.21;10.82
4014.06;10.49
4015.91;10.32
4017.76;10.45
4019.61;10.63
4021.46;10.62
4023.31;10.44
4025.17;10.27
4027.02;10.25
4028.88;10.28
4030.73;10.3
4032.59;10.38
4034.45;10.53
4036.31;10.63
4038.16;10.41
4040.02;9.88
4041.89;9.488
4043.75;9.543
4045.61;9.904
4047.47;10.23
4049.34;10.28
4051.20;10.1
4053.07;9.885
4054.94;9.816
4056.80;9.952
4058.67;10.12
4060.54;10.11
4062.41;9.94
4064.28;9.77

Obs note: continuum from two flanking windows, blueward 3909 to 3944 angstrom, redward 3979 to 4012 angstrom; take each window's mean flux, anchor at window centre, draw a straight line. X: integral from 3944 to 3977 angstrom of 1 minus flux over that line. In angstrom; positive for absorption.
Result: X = 6.1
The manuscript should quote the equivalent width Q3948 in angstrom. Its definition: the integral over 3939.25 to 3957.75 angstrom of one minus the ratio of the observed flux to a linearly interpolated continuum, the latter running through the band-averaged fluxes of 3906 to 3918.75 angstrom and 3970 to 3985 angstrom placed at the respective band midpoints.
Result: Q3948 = -2.9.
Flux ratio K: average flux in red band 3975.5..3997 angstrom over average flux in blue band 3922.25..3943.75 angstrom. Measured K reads 1.20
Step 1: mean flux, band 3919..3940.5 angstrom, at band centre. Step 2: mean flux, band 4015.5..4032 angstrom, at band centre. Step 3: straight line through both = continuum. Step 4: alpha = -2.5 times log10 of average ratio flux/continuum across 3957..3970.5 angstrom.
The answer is 0.23 mag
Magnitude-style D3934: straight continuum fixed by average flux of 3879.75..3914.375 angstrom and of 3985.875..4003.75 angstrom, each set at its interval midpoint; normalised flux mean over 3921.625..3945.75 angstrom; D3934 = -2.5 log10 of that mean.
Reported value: 0.21 mag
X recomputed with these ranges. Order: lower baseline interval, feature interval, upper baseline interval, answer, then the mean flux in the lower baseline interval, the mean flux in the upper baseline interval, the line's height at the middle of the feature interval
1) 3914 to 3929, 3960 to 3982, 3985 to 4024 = 7.45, 8.86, 12.2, 10.8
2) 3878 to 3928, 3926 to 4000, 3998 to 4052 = 7.63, 8.58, 11.5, 10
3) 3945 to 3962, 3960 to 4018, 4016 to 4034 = -0.67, 10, 10.4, 10.2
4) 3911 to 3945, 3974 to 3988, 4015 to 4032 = 1.01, 8.64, 10.4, 9.61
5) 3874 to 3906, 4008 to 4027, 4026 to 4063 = -1.68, 8.17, 10.1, 9.77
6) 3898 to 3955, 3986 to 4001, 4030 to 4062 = -3.29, 9.1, 10.1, 9.65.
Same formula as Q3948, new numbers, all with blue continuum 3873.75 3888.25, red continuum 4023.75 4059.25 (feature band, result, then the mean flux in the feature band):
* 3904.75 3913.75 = -1.2 angstrom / 9.73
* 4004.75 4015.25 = -2.5 angstrom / 12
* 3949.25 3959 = -1.3 angstrom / 10.3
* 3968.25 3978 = 2.5 angstrom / 6.93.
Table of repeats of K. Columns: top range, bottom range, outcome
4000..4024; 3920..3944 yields 1.54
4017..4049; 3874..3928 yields 1.19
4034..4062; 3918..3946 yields 1.19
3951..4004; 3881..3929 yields 1.15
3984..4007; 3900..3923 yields 1.40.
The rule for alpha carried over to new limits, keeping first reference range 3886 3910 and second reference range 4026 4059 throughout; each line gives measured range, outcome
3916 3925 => -0.05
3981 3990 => -0.07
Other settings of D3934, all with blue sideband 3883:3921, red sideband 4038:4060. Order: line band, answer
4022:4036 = -0.06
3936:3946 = -0.02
